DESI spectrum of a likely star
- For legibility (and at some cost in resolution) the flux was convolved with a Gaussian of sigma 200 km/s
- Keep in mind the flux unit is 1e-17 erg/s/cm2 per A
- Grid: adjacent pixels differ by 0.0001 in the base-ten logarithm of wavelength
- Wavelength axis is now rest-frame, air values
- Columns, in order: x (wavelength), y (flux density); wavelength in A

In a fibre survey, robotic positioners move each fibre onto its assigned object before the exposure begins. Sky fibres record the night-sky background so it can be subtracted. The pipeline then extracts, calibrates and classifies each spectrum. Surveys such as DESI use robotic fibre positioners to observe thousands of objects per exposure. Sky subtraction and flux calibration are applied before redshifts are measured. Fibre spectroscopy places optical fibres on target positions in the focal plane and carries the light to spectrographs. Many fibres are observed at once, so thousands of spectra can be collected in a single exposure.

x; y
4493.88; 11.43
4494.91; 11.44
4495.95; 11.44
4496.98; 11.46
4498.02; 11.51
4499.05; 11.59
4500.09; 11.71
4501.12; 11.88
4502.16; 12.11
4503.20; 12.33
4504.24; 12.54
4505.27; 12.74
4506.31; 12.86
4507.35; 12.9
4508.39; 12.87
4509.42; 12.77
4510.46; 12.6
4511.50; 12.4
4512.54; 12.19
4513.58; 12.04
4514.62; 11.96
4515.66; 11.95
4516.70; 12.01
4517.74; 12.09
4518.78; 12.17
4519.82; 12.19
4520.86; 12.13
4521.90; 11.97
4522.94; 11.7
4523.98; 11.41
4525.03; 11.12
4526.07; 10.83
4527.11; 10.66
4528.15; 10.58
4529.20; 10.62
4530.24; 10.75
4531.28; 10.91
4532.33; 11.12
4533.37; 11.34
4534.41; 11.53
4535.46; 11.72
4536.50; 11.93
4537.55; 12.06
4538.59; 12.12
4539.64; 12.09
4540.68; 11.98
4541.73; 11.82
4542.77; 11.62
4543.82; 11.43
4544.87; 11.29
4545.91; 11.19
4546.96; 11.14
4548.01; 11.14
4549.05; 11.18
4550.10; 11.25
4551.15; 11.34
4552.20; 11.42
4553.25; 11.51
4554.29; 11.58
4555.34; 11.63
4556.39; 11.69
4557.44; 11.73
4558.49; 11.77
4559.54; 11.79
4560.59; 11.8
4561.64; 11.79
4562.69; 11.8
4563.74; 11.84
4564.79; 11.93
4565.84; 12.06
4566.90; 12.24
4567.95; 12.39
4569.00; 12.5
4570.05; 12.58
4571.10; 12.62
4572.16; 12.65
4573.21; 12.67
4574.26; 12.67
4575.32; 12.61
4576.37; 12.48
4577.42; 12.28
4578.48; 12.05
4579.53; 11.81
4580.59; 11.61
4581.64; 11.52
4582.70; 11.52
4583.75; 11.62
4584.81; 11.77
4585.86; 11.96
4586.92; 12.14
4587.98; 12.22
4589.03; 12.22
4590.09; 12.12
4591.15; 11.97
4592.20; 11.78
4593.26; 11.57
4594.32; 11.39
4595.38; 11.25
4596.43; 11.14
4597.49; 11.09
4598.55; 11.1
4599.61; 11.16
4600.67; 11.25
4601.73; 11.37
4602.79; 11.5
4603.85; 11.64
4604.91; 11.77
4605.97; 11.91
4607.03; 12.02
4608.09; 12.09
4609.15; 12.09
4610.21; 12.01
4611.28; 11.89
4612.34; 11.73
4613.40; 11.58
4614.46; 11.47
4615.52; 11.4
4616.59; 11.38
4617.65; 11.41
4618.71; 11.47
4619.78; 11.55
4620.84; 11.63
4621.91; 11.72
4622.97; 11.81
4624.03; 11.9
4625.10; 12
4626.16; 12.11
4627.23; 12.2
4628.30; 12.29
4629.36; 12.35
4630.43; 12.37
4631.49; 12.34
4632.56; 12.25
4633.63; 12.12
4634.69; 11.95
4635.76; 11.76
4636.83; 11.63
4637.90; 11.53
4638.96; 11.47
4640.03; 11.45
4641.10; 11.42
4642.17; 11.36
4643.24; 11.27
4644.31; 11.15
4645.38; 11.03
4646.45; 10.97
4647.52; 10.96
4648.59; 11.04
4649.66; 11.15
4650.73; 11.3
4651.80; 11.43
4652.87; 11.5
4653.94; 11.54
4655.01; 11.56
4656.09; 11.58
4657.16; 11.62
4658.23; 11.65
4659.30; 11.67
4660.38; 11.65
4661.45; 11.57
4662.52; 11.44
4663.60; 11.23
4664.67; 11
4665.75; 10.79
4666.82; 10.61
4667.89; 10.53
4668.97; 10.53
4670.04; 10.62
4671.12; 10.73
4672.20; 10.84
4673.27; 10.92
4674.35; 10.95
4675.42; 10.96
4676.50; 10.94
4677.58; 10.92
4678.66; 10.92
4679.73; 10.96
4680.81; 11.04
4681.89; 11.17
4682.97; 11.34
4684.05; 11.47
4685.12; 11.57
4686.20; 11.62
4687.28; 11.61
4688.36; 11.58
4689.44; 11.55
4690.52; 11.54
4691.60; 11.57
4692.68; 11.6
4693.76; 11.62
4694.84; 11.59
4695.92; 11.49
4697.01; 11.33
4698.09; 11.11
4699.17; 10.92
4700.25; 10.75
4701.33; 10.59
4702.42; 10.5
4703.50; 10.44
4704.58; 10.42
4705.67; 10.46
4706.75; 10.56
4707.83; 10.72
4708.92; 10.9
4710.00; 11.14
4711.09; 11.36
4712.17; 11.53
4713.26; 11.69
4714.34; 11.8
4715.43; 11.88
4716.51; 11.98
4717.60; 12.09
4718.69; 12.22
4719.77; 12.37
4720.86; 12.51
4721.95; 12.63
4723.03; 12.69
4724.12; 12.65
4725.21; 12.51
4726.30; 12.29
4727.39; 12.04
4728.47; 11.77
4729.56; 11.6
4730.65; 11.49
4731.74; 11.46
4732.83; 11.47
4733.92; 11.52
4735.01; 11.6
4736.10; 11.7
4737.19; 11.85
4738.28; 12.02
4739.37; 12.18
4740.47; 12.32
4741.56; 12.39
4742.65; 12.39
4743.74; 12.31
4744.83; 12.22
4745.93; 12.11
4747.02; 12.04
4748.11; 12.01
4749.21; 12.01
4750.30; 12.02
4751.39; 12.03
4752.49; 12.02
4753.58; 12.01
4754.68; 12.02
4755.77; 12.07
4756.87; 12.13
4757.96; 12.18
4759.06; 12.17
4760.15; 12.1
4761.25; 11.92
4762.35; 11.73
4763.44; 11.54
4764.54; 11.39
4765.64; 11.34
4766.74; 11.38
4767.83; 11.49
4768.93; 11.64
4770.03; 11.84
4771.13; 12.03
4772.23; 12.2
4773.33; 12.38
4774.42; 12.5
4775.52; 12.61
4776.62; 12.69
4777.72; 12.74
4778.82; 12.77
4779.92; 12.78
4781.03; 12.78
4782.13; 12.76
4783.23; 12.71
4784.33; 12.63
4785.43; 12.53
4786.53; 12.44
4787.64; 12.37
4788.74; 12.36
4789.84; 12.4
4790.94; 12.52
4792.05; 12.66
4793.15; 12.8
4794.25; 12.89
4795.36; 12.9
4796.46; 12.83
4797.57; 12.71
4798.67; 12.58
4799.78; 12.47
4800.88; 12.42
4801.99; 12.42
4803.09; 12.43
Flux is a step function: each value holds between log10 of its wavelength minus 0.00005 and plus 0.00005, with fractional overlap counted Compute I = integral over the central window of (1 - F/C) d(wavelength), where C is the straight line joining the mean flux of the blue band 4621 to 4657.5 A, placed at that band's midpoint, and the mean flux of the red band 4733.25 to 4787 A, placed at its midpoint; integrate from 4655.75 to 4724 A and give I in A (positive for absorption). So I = 3.1 A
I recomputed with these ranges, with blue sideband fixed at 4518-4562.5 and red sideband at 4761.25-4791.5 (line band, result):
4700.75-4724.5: 1.1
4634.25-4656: 0.8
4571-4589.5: -0.8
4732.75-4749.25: 0.1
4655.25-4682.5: 1.9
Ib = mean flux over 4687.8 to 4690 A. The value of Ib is 11.6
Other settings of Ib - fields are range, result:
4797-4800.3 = 12.6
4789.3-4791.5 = 12.4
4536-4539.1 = 12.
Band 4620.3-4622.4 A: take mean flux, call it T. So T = 11.7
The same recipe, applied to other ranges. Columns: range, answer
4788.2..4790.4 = 12.4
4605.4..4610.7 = 12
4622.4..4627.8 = 12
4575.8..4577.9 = 12.4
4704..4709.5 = 10.6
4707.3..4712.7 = 11.1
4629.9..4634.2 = 12.3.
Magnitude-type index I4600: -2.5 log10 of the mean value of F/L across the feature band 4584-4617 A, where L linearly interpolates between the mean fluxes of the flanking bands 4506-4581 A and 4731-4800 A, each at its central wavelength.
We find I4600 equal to 0.02 mag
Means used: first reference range 11.8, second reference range 12.2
